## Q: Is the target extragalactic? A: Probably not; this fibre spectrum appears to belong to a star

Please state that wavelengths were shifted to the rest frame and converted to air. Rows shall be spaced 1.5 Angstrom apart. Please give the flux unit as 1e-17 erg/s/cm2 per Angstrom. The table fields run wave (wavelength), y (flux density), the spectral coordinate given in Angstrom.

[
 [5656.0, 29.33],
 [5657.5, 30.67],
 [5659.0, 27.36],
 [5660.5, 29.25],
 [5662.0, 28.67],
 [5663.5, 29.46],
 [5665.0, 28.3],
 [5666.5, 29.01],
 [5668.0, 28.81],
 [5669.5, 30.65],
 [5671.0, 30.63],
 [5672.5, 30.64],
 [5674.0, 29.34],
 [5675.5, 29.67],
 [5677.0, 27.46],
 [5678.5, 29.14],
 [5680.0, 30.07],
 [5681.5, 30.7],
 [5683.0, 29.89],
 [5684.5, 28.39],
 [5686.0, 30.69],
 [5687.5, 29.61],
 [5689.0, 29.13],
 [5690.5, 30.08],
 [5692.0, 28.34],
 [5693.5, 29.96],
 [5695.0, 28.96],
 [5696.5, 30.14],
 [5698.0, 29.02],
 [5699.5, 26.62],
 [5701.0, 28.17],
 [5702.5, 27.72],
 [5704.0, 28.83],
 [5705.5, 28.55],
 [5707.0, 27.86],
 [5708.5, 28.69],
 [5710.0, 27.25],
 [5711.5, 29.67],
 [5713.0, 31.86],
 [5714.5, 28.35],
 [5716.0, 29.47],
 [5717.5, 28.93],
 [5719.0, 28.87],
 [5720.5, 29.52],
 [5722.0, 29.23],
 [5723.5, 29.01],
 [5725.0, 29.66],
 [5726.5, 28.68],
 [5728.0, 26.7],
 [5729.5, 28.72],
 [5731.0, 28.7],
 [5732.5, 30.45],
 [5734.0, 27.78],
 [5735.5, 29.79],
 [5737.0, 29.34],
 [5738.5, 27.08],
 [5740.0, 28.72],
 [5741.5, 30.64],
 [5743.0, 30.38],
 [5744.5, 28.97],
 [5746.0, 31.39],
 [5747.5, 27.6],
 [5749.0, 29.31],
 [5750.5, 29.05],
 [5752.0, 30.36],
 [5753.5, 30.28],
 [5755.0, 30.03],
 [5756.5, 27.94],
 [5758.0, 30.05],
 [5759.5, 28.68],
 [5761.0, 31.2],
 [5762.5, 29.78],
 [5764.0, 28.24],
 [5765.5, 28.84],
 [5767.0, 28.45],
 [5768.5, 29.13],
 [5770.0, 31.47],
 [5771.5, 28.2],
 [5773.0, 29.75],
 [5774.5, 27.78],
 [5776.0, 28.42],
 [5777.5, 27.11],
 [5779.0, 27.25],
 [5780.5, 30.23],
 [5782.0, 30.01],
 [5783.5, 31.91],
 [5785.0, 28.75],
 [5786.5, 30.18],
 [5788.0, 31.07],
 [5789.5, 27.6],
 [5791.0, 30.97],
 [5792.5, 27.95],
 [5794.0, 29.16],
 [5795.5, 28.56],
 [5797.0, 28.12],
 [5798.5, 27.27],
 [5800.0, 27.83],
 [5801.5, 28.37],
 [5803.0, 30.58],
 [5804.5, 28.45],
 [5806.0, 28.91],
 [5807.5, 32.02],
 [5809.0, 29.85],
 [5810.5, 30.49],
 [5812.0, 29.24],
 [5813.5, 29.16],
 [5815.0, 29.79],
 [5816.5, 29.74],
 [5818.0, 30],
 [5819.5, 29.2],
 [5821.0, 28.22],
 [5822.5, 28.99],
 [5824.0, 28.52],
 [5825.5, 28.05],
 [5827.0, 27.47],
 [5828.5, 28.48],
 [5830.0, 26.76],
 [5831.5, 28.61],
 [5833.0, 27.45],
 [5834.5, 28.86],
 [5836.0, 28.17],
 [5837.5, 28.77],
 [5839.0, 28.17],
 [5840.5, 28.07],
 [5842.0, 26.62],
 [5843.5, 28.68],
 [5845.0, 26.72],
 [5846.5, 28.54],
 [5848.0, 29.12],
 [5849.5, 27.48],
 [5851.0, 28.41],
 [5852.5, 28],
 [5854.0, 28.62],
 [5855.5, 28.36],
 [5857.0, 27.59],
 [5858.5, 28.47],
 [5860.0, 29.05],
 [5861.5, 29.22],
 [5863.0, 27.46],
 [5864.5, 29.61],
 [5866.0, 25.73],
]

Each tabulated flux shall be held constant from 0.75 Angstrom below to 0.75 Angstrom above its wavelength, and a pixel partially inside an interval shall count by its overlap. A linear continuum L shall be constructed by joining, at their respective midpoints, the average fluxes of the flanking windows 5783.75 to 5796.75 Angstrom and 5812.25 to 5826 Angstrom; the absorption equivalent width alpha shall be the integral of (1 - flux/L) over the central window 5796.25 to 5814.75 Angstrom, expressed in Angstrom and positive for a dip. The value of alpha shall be 0.0 Angstrom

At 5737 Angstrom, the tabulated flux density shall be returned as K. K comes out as 29.34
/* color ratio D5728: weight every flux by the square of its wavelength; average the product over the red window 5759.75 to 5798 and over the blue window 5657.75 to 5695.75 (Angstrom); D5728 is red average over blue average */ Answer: 1.03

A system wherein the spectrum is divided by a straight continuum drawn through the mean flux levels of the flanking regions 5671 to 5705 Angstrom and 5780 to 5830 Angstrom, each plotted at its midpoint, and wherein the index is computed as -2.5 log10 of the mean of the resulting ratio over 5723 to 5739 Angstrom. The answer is 0.018 mag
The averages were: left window 29.2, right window 29.2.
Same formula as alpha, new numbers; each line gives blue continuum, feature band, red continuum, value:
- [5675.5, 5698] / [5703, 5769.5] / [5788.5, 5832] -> 0.2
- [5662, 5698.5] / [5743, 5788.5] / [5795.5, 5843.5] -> -0.6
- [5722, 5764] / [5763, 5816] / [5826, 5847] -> -1.1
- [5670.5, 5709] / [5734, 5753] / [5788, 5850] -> -0.2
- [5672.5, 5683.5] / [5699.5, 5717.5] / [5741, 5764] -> 0.5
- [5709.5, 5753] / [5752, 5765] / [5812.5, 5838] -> -0.2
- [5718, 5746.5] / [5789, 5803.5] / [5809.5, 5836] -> 0.1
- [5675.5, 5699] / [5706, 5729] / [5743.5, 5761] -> 0.4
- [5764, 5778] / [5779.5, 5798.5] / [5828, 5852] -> -0.5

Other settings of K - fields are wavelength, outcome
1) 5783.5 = 31.91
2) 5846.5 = 28.54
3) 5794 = 29.16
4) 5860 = 29.05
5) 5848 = 29.12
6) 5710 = 27.25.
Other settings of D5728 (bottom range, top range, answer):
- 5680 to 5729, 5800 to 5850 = 1.03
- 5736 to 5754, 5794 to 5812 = 1.01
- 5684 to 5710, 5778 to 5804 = 1.04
